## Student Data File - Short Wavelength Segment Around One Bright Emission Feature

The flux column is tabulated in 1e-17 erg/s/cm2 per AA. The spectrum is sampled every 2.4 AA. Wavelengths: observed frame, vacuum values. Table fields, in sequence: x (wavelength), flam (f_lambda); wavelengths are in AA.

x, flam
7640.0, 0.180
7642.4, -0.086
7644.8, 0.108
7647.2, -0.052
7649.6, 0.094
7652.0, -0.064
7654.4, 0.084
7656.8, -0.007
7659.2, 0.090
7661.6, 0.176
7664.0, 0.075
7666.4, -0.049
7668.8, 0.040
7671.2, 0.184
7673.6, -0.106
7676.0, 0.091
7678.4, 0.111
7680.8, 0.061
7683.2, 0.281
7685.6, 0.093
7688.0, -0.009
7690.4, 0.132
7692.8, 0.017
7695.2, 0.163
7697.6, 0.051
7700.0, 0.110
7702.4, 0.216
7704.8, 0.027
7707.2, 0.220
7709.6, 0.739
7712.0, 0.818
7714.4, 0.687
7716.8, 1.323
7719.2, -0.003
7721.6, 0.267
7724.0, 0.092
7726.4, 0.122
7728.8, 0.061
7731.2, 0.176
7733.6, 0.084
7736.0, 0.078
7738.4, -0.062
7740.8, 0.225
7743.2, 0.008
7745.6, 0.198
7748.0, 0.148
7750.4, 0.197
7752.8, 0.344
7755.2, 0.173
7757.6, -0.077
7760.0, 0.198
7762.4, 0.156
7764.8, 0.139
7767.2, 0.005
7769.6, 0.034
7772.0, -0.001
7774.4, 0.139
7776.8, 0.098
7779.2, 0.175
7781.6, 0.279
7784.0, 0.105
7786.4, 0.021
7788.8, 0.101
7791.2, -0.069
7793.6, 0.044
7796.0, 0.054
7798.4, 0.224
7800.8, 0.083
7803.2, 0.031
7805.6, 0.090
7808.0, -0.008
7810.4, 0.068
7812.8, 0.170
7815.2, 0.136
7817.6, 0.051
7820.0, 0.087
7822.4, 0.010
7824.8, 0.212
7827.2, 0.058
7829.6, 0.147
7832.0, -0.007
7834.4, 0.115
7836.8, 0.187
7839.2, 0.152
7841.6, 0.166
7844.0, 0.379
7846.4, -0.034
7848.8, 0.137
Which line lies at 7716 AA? [O II] 3727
